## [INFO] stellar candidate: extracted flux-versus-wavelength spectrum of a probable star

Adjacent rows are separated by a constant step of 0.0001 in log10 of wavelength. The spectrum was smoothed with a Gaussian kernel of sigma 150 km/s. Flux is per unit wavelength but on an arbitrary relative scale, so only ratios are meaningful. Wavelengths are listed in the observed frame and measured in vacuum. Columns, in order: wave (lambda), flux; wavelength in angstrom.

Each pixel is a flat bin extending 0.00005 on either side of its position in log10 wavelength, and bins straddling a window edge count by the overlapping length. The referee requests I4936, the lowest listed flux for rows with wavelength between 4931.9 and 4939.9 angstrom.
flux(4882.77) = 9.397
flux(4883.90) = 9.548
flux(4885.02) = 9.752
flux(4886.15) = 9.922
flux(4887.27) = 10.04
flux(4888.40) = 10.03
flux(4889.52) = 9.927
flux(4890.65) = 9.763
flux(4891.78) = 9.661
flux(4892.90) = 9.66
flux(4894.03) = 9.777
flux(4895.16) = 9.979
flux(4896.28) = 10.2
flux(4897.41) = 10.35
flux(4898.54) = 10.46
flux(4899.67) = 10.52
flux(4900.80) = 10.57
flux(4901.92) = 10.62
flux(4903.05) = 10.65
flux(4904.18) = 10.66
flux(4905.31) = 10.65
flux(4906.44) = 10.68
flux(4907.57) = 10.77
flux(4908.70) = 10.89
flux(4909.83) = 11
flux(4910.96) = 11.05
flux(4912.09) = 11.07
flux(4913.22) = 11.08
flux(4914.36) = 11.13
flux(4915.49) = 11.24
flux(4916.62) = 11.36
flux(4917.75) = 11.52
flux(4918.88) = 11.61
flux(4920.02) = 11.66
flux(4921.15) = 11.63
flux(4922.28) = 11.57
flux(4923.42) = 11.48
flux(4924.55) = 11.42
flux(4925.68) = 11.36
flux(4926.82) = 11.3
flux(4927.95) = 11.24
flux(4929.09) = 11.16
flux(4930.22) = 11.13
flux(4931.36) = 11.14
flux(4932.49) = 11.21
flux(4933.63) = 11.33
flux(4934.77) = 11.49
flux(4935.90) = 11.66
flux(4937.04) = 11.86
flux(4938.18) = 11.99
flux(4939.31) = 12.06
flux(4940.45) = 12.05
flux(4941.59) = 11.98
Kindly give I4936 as 11.21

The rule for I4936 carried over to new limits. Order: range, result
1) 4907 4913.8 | 10.77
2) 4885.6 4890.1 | 9.922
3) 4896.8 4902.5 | 10.35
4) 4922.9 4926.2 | 11.36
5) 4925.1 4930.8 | 11.13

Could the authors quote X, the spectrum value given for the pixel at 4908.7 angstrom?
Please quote 10.89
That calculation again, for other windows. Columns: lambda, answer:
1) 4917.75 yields 11.52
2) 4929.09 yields 11.16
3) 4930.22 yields 11.13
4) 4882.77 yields 9.397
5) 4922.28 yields 11.57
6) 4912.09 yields 11.07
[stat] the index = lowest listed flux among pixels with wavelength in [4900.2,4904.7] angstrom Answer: 10.57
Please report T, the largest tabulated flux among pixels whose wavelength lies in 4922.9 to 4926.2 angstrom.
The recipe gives 11.48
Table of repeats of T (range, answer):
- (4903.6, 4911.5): 11.05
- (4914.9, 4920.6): 11.66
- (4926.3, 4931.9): 11.3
